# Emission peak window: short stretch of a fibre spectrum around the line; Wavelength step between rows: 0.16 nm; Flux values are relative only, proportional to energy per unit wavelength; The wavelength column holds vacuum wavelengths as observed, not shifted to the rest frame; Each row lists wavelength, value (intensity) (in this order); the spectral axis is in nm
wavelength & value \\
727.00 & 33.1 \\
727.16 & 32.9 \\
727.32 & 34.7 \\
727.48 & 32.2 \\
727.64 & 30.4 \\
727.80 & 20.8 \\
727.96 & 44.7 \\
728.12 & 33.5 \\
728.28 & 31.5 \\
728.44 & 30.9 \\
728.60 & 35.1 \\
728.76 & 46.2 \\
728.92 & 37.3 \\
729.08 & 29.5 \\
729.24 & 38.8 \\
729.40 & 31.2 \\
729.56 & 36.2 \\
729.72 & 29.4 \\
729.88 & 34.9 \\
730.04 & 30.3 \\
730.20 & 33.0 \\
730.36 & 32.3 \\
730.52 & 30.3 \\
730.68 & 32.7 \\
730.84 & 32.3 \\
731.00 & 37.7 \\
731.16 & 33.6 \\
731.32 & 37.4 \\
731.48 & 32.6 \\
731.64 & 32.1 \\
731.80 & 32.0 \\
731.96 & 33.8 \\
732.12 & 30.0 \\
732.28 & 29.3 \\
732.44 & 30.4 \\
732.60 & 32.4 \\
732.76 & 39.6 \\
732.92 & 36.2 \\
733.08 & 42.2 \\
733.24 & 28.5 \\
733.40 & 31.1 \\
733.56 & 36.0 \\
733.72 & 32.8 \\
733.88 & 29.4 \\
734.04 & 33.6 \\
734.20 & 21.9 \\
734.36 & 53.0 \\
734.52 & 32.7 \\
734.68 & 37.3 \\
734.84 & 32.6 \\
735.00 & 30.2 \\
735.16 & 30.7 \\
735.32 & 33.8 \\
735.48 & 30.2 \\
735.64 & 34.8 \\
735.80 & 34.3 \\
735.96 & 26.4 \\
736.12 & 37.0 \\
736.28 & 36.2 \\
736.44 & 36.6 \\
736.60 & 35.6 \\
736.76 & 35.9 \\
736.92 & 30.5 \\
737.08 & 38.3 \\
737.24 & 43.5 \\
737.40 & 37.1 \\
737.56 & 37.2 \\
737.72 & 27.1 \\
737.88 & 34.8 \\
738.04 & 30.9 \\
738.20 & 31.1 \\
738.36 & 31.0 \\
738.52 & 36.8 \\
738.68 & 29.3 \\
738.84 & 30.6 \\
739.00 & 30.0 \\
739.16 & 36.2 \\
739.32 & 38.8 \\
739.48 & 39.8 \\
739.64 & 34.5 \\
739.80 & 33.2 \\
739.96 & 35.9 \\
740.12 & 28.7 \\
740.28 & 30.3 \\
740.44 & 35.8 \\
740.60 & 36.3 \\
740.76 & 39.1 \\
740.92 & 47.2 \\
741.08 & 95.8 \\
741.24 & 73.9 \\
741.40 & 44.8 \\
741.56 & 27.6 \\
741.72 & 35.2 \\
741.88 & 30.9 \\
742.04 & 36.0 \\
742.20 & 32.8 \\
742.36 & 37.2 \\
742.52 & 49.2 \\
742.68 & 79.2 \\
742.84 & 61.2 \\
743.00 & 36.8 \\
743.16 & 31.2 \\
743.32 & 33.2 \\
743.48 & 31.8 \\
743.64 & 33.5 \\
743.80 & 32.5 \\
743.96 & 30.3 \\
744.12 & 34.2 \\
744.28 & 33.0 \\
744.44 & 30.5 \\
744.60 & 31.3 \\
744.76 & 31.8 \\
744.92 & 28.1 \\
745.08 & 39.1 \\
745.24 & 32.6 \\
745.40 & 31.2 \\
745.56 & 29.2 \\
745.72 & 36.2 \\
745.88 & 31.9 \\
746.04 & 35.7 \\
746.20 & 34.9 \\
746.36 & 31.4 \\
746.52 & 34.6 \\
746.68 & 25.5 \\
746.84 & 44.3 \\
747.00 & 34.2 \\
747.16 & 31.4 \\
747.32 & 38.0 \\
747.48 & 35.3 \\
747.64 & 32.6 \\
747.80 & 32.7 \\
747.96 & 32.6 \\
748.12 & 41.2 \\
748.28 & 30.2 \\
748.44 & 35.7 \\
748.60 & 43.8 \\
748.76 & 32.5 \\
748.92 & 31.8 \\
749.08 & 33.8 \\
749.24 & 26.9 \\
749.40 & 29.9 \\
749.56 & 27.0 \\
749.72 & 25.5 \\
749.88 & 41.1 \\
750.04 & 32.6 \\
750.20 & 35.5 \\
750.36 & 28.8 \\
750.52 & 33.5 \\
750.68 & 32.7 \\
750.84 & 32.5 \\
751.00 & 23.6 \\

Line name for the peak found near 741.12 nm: [S II]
